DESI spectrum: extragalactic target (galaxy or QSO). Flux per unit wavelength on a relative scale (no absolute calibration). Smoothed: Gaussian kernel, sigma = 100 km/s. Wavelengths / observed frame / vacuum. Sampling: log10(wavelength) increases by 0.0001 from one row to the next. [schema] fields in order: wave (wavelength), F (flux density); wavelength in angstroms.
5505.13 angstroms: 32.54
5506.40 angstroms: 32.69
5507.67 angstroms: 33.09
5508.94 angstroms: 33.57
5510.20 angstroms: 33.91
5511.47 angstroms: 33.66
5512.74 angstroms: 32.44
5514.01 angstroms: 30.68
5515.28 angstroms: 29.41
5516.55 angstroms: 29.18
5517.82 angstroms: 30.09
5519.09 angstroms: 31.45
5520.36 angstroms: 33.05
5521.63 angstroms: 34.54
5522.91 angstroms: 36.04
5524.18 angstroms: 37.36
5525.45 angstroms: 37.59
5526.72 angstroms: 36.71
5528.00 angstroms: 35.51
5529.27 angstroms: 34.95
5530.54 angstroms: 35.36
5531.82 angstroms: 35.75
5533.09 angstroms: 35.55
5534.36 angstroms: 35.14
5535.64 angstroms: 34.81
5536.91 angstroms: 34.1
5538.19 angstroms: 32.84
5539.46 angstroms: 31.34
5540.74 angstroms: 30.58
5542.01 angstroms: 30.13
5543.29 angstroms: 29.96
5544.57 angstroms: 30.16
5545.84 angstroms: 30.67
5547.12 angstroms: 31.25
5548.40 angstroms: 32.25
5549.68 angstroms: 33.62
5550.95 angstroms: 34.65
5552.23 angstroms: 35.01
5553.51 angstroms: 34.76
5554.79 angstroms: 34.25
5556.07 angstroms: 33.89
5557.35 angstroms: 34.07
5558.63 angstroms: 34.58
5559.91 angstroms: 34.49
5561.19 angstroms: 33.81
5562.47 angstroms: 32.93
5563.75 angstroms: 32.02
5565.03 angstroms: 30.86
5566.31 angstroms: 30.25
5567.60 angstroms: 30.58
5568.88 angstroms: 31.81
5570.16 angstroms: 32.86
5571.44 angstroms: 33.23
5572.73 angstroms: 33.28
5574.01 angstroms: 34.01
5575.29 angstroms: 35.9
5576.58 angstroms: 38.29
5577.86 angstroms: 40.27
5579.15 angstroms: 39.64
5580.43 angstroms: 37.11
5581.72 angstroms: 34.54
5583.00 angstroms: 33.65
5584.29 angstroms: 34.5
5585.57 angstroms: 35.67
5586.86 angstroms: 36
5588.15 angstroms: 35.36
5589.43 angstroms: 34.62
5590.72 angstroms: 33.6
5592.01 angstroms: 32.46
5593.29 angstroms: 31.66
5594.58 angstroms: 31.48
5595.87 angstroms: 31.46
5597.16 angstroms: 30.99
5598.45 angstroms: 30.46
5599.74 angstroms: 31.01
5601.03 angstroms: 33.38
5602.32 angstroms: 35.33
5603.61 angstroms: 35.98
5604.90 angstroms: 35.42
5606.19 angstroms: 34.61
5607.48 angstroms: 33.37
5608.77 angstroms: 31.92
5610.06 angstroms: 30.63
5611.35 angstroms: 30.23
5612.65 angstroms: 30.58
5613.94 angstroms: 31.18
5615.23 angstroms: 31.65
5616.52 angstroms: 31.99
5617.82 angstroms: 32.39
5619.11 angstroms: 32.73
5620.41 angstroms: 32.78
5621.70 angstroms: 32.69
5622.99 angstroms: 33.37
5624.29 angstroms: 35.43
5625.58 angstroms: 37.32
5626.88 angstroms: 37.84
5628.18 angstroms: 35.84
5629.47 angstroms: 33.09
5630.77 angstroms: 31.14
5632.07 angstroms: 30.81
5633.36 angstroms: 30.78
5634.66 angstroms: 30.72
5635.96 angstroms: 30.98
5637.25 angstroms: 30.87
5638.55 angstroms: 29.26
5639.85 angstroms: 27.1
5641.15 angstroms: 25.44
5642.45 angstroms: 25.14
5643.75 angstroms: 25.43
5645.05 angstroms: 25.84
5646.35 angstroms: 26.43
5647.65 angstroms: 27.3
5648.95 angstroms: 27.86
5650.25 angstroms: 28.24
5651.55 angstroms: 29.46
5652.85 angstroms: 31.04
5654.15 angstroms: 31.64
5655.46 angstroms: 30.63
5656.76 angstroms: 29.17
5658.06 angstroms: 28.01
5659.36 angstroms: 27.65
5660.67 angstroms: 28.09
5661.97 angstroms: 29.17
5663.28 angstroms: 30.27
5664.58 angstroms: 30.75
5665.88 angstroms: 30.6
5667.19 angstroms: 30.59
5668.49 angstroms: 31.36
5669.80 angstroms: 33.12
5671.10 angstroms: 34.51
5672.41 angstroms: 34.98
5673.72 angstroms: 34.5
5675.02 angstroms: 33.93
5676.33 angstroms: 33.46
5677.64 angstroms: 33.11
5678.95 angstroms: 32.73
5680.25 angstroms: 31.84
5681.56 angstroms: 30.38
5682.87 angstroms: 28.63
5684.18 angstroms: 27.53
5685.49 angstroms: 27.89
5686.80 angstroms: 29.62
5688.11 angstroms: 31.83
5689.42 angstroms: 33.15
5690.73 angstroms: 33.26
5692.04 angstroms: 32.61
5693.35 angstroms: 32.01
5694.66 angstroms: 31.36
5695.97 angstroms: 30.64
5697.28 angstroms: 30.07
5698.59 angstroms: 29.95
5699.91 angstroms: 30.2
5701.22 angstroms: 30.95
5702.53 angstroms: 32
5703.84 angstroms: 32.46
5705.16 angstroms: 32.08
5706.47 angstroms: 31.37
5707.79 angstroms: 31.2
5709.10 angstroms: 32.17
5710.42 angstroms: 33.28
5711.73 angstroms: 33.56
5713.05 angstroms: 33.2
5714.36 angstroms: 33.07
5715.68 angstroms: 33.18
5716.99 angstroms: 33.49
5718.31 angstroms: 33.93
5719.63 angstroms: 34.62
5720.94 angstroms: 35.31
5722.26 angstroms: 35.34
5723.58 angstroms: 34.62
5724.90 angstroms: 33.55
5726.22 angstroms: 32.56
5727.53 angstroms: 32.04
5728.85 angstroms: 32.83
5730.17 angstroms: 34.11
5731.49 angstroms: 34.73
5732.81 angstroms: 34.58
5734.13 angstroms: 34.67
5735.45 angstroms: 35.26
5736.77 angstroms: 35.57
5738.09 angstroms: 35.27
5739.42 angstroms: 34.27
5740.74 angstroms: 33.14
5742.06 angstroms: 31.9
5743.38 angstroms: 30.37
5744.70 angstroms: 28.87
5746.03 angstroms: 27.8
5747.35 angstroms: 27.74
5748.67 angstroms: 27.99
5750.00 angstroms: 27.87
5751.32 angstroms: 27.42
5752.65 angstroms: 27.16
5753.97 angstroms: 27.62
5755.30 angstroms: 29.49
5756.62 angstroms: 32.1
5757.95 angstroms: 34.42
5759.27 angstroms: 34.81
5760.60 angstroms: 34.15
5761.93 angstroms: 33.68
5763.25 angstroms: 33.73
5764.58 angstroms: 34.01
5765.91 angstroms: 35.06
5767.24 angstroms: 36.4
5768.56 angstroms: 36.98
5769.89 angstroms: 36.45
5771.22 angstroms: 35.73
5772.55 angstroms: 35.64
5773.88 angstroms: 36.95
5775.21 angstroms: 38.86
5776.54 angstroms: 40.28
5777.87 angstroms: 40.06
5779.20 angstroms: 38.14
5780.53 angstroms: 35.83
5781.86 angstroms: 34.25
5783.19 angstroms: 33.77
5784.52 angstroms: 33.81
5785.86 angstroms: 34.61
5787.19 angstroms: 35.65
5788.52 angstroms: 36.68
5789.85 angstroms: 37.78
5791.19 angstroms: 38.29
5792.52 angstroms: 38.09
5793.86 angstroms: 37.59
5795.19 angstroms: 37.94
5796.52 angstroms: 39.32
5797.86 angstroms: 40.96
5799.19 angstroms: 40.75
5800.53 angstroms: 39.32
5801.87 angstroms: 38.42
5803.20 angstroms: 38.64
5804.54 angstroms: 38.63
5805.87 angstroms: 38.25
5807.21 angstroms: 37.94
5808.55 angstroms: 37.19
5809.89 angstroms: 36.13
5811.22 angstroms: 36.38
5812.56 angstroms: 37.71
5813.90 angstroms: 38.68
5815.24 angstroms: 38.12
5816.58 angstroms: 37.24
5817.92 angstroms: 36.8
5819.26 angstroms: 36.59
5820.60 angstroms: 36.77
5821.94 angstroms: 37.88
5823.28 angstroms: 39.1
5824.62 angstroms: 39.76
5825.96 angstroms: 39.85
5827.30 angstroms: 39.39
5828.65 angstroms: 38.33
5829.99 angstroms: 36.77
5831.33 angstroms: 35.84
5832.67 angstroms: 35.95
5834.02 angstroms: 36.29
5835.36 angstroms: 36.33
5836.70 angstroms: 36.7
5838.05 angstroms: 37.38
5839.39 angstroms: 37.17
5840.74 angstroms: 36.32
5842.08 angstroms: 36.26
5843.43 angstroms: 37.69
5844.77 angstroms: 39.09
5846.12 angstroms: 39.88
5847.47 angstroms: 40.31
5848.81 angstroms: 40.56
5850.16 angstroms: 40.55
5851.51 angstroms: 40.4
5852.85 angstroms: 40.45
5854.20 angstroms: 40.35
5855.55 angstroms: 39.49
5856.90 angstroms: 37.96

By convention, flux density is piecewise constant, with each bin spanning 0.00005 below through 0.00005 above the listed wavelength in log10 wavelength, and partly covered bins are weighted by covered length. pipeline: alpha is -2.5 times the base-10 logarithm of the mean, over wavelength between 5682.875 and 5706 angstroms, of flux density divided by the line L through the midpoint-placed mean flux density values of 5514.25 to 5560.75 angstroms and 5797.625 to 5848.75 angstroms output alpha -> 0.16 mag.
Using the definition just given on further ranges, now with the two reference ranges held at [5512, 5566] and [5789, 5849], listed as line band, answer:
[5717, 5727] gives 0.066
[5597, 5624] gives 0.061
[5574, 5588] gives -0.075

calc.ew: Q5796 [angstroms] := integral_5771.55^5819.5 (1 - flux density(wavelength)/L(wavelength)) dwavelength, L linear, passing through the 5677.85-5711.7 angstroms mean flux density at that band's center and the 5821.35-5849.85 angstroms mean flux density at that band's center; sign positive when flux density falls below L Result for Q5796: -1.97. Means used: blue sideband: 31.2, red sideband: 38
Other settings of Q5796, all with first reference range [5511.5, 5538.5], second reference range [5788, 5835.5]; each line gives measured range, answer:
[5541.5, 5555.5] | 0.7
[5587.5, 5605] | 1.0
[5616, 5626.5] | 0.5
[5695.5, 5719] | 2.9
